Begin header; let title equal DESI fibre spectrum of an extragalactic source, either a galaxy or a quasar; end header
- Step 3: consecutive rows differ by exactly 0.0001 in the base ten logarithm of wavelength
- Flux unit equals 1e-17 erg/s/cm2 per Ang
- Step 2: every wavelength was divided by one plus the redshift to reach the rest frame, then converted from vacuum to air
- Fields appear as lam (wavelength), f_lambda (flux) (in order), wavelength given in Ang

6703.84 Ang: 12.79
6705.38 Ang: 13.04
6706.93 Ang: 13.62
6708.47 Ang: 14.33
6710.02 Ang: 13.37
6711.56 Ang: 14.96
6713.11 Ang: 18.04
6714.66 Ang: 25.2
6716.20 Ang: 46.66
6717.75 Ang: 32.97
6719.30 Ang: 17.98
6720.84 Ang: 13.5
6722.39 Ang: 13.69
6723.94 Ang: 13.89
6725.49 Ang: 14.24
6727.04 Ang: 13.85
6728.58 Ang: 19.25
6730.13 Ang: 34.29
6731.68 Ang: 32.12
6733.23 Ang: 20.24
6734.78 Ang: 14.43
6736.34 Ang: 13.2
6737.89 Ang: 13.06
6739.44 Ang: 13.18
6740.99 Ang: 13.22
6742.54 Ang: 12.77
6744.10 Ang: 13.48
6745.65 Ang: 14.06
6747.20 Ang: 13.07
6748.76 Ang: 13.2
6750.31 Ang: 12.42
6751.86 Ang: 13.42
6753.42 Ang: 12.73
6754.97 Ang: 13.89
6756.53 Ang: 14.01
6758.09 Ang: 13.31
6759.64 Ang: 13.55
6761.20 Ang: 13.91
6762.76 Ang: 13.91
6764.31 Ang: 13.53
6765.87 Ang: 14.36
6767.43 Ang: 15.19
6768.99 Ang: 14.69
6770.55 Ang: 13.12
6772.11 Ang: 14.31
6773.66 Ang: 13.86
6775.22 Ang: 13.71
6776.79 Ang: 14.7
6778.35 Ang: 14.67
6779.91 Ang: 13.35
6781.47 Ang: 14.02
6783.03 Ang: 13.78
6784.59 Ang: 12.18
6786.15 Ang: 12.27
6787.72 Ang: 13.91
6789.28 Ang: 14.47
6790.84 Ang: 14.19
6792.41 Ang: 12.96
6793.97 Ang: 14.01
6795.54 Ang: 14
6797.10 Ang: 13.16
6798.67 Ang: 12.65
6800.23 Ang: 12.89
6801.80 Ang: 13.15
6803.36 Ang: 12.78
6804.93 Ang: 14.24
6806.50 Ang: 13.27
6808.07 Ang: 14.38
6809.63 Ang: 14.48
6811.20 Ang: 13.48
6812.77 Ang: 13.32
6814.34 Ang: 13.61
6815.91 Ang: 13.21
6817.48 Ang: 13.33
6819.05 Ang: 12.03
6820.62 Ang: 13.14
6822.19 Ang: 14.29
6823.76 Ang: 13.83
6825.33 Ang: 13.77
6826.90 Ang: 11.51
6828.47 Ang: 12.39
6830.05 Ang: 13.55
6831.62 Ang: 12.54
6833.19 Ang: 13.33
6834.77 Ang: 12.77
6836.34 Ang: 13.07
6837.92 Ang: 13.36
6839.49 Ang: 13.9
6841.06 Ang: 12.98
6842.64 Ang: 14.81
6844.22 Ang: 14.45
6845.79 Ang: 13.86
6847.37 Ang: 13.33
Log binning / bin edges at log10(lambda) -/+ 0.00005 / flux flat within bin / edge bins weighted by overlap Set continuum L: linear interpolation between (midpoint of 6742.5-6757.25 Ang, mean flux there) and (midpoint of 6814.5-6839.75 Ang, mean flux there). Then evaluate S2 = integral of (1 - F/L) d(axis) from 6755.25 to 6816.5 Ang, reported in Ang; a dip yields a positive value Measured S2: -2.21 Ang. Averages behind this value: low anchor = 13.3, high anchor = 13.1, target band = 13.7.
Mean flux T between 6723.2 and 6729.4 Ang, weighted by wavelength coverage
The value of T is 15.5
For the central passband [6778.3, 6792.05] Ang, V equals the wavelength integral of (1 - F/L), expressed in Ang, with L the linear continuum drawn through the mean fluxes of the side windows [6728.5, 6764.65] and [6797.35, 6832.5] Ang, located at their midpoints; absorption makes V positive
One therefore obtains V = 0.7 Ang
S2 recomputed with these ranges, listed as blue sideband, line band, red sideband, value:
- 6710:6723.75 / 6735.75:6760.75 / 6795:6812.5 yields 7.38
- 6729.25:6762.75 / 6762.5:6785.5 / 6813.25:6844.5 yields 1.31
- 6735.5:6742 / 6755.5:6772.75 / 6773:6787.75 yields -0.70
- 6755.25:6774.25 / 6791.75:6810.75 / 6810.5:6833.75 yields -0.07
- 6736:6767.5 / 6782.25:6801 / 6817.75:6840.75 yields -0.12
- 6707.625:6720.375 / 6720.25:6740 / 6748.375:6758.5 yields 1.08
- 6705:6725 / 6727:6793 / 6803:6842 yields 7.97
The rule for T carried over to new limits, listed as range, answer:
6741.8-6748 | 13.3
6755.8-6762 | 13.7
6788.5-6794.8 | 13.9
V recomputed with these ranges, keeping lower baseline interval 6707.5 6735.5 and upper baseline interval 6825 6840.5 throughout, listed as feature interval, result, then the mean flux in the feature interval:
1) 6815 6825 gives 0.4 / 13.3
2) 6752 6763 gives 2.8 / 13.6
